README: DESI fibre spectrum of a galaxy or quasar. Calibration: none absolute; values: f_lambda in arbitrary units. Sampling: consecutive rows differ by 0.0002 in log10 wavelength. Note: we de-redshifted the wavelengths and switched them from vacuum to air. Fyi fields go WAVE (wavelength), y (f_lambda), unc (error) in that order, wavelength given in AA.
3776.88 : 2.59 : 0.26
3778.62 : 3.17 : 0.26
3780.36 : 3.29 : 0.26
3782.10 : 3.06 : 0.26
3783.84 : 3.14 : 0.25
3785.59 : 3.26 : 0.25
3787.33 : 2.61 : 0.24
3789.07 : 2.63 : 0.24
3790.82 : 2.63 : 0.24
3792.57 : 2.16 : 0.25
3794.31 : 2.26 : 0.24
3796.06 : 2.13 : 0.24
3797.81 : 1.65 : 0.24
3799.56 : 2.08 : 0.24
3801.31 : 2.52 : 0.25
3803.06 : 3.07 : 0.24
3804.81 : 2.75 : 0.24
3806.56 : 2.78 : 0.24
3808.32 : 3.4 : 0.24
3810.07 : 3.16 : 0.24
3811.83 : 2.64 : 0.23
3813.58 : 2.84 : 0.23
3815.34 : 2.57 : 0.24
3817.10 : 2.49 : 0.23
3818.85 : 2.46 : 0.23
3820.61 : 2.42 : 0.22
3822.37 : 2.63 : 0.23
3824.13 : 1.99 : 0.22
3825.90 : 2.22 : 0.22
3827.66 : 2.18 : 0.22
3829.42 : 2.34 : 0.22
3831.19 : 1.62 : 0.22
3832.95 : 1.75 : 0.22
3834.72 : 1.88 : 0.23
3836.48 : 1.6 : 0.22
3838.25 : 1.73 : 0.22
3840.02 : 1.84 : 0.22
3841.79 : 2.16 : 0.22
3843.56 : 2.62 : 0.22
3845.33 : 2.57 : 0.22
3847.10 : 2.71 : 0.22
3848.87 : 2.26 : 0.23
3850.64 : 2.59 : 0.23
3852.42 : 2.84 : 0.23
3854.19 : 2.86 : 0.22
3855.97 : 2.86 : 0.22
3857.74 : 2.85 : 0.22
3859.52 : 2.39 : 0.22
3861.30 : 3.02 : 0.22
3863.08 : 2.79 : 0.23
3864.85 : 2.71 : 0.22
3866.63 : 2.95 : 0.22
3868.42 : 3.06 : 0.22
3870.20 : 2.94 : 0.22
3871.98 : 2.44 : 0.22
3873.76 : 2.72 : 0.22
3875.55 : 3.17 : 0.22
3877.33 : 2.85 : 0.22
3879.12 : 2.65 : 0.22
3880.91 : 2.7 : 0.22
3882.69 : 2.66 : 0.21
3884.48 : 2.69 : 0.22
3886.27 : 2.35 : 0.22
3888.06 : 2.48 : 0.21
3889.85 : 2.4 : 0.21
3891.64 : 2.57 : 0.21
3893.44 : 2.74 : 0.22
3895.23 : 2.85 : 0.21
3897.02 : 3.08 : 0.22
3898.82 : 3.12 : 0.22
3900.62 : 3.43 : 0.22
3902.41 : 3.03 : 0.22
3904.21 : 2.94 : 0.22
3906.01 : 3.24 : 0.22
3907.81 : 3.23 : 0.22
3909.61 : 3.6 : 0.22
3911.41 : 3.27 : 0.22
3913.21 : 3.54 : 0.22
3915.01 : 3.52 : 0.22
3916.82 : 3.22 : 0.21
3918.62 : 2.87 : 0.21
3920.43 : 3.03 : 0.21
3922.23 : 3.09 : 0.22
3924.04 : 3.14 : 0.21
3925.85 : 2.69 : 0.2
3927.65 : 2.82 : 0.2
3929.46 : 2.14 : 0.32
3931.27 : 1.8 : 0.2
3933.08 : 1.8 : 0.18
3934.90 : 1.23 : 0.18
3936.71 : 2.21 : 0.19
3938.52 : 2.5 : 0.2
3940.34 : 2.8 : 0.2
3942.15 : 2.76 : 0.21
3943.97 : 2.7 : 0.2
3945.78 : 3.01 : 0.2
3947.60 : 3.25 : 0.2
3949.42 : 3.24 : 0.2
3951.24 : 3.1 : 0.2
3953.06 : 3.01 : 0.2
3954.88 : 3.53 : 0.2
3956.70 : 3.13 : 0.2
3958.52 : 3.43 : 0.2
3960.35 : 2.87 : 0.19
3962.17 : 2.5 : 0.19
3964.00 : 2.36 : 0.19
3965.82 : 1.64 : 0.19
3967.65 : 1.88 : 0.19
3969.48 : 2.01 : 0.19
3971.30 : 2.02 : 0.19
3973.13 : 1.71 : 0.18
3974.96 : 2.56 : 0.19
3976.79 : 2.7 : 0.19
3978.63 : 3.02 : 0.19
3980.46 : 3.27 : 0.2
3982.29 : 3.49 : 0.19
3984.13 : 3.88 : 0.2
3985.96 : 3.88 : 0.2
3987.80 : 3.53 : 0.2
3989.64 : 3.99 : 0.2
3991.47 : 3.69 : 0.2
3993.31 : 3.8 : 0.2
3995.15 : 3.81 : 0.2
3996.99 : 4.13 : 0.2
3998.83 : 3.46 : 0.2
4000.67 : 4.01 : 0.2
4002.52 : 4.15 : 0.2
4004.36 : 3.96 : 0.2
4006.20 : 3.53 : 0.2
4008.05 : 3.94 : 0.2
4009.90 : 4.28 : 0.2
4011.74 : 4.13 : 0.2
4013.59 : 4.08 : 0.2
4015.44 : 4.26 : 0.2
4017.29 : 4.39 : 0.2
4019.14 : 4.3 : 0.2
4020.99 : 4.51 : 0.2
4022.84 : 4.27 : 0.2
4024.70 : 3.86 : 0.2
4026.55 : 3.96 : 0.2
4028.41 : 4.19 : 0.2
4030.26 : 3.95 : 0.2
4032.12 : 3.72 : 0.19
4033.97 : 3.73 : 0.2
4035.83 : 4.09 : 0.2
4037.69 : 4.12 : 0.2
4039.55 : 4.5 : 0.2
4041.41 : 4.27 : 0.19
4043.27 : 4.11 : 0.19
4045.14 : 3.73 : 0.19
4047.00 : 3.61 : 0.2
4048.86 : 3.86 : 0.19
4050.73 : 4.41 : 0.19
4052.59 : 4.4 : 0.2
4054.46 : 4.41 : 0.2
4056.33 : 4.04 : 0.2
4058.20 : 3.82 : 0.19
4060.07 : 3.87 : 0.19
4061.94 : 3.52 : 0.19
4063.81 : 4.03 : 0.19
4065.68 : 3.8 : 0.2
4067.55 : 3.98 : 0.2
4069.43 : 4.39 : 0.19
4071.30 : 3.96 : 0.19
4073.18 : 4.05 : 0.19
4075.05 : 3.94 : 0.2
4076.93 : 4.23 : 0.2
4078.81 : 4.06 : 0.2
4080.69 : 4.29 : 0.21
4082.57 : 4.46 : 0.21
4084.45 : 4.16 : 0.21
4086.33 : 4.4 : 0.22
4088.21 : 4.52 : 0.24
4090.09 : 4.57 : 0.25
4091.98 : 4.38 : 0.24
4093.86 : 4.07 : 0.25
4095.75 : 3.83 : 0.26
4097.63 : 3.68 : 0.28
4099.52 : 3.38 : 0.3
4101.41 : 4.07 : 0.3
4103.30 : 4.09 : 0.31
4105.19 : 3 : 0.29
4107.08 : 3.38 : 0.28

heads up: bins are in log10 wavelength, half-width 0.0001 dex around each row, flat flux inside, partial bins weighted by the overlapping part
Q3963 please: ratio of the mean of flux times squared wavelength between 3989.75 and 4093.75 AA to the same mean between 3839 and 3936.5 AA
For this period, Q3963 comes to 1.60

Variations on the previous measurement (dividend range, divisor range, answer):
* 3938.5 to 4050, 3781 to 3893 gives 1.49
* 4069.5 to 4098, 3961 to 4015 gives 1.33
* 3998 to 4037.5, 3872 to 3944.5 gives 1.53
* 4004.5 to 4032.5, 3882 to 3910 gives 1.51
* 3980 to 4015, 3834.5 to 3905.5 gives 1.54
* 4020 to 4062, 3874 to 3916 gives 1.47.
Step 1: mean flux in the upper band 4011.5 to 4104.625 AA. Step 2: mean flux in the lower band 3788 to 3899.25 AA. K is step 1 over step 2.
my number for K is 1.61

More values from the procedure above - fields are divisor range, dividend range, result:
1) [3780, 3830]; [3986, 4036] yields 1.54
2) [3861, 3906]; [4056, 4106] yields 1.43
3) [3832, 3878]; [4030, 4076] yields 1.58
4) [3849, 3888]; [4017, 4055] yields 1.49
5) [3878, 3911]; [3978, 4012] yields 1.31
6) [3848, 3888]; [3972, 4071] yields 1.41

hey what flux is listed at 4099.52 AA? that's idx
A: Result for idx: 3.38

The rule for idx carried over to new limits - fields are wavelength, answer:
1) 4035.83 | 4.09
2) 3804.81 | 2.75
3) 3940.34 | 2.8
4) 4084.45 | 4.16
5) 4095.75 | 3.83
